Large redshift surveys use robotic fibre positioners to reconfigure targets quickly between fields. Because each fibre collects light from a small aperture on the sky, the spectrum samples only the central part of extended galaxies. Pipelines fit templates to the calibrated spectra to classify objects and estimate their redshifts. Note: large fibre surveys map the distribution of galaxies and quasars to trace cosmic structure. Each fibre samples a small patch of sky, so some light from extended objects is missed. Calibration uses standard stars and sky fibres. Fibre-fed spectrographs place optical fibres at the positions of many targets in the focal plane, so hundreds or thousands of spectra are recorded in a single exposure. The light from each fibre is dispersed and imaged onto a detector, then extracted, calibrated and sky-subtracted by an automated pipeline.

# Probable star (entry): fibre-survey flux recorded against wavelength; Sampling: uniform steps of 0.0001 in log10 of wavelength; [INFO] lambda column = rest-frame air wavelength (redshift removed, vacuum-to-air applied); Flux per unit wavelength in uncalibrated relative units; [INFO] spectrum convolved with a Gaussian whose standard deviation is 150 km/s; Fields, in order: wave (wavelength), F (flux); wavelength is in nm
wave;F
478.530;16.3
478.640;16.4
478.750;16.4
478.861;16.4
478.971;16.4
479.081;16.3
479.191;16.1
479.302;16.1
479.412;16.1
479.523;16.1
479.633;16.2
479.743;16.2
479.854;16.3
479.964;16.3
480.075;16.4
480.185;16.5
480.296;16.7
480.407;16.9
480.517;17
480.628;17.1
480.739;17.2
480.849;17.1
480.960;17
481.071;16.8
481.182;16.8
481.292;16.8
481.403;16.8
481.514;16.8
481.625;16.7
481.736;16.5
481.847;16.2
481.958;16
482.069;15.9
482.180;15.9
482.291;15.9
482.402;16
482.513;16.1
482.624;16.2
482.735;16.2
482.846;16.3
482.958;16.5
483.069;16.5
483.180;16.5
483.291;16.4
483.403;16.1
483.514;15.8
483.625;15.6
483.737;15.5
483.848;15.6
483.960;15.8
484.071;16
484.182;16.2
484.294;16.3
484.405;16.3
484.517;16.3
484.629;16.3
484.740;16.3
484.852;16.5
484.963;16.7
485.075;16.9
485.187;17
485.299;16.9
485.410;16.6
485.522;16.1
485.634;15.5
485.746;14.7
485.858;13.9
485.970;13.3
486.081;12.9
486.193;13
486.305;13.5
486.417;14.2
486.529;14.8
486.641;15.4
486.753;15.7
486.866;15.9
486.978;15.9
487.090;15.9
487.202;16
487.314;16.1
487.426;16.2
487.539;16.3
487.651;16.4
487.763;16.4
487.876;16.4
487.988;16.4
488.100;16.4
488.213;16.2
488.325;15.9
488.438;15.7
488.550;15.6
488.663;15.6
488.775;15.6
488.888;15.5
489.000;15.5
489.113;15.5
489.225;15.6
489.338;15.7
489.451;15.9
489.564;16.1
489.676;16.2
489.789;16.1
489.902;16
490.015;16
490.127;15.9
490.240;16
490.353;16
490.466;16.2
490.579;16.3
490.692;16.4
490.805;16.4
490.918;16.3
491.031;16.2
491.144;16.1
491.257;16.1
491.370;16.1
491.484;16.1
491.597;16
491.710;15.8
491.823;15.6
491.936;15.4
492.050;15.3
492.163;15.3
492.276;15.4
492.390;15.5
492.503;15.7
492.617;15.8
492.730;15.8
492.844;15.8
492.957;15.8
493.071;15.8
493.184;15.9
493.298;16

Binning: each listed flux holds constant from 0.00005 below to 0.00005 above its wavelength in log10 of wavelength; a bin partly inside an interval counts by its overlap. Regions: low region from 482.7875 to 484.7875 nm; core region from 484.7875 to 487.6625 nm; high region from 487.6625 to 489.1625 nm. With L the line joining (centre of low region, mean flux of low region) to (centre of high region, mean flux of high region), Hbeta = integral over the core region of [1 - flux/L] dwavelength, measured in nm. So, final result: 0.10 nm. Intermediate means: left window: 16.1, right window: 15.9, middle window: 15.5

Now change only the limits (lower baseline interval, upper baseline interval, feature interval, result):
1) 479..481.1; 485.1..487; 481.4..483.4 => -0.042 nm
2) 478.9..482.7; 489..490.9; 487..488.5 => -0.005 nm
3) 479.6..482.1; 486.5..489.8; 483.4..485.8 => 0.017 nm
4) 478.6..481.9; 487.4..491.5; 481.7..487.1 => 0.185 nm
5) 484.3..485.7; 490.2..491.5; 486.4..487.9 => 0.044 nm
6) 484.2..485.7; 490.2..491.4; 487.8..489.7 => 0.047 nm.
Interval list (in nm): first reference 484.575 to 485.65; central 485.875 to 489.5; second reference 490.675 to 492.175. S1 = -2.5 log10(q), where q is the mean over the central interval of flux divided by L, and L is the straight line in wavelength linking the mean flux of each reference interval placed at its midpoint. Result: 0.06 mag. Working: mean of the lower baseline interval 16.5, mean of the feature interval 15.5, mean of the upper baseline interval 15.9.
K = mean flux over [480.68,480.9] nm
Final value 17.2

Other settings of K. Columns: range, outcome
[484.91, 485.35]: 16.8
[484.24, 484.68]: 16.3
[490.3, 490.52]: 16.1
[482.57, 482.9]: 16.2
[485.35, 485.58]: 16.4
